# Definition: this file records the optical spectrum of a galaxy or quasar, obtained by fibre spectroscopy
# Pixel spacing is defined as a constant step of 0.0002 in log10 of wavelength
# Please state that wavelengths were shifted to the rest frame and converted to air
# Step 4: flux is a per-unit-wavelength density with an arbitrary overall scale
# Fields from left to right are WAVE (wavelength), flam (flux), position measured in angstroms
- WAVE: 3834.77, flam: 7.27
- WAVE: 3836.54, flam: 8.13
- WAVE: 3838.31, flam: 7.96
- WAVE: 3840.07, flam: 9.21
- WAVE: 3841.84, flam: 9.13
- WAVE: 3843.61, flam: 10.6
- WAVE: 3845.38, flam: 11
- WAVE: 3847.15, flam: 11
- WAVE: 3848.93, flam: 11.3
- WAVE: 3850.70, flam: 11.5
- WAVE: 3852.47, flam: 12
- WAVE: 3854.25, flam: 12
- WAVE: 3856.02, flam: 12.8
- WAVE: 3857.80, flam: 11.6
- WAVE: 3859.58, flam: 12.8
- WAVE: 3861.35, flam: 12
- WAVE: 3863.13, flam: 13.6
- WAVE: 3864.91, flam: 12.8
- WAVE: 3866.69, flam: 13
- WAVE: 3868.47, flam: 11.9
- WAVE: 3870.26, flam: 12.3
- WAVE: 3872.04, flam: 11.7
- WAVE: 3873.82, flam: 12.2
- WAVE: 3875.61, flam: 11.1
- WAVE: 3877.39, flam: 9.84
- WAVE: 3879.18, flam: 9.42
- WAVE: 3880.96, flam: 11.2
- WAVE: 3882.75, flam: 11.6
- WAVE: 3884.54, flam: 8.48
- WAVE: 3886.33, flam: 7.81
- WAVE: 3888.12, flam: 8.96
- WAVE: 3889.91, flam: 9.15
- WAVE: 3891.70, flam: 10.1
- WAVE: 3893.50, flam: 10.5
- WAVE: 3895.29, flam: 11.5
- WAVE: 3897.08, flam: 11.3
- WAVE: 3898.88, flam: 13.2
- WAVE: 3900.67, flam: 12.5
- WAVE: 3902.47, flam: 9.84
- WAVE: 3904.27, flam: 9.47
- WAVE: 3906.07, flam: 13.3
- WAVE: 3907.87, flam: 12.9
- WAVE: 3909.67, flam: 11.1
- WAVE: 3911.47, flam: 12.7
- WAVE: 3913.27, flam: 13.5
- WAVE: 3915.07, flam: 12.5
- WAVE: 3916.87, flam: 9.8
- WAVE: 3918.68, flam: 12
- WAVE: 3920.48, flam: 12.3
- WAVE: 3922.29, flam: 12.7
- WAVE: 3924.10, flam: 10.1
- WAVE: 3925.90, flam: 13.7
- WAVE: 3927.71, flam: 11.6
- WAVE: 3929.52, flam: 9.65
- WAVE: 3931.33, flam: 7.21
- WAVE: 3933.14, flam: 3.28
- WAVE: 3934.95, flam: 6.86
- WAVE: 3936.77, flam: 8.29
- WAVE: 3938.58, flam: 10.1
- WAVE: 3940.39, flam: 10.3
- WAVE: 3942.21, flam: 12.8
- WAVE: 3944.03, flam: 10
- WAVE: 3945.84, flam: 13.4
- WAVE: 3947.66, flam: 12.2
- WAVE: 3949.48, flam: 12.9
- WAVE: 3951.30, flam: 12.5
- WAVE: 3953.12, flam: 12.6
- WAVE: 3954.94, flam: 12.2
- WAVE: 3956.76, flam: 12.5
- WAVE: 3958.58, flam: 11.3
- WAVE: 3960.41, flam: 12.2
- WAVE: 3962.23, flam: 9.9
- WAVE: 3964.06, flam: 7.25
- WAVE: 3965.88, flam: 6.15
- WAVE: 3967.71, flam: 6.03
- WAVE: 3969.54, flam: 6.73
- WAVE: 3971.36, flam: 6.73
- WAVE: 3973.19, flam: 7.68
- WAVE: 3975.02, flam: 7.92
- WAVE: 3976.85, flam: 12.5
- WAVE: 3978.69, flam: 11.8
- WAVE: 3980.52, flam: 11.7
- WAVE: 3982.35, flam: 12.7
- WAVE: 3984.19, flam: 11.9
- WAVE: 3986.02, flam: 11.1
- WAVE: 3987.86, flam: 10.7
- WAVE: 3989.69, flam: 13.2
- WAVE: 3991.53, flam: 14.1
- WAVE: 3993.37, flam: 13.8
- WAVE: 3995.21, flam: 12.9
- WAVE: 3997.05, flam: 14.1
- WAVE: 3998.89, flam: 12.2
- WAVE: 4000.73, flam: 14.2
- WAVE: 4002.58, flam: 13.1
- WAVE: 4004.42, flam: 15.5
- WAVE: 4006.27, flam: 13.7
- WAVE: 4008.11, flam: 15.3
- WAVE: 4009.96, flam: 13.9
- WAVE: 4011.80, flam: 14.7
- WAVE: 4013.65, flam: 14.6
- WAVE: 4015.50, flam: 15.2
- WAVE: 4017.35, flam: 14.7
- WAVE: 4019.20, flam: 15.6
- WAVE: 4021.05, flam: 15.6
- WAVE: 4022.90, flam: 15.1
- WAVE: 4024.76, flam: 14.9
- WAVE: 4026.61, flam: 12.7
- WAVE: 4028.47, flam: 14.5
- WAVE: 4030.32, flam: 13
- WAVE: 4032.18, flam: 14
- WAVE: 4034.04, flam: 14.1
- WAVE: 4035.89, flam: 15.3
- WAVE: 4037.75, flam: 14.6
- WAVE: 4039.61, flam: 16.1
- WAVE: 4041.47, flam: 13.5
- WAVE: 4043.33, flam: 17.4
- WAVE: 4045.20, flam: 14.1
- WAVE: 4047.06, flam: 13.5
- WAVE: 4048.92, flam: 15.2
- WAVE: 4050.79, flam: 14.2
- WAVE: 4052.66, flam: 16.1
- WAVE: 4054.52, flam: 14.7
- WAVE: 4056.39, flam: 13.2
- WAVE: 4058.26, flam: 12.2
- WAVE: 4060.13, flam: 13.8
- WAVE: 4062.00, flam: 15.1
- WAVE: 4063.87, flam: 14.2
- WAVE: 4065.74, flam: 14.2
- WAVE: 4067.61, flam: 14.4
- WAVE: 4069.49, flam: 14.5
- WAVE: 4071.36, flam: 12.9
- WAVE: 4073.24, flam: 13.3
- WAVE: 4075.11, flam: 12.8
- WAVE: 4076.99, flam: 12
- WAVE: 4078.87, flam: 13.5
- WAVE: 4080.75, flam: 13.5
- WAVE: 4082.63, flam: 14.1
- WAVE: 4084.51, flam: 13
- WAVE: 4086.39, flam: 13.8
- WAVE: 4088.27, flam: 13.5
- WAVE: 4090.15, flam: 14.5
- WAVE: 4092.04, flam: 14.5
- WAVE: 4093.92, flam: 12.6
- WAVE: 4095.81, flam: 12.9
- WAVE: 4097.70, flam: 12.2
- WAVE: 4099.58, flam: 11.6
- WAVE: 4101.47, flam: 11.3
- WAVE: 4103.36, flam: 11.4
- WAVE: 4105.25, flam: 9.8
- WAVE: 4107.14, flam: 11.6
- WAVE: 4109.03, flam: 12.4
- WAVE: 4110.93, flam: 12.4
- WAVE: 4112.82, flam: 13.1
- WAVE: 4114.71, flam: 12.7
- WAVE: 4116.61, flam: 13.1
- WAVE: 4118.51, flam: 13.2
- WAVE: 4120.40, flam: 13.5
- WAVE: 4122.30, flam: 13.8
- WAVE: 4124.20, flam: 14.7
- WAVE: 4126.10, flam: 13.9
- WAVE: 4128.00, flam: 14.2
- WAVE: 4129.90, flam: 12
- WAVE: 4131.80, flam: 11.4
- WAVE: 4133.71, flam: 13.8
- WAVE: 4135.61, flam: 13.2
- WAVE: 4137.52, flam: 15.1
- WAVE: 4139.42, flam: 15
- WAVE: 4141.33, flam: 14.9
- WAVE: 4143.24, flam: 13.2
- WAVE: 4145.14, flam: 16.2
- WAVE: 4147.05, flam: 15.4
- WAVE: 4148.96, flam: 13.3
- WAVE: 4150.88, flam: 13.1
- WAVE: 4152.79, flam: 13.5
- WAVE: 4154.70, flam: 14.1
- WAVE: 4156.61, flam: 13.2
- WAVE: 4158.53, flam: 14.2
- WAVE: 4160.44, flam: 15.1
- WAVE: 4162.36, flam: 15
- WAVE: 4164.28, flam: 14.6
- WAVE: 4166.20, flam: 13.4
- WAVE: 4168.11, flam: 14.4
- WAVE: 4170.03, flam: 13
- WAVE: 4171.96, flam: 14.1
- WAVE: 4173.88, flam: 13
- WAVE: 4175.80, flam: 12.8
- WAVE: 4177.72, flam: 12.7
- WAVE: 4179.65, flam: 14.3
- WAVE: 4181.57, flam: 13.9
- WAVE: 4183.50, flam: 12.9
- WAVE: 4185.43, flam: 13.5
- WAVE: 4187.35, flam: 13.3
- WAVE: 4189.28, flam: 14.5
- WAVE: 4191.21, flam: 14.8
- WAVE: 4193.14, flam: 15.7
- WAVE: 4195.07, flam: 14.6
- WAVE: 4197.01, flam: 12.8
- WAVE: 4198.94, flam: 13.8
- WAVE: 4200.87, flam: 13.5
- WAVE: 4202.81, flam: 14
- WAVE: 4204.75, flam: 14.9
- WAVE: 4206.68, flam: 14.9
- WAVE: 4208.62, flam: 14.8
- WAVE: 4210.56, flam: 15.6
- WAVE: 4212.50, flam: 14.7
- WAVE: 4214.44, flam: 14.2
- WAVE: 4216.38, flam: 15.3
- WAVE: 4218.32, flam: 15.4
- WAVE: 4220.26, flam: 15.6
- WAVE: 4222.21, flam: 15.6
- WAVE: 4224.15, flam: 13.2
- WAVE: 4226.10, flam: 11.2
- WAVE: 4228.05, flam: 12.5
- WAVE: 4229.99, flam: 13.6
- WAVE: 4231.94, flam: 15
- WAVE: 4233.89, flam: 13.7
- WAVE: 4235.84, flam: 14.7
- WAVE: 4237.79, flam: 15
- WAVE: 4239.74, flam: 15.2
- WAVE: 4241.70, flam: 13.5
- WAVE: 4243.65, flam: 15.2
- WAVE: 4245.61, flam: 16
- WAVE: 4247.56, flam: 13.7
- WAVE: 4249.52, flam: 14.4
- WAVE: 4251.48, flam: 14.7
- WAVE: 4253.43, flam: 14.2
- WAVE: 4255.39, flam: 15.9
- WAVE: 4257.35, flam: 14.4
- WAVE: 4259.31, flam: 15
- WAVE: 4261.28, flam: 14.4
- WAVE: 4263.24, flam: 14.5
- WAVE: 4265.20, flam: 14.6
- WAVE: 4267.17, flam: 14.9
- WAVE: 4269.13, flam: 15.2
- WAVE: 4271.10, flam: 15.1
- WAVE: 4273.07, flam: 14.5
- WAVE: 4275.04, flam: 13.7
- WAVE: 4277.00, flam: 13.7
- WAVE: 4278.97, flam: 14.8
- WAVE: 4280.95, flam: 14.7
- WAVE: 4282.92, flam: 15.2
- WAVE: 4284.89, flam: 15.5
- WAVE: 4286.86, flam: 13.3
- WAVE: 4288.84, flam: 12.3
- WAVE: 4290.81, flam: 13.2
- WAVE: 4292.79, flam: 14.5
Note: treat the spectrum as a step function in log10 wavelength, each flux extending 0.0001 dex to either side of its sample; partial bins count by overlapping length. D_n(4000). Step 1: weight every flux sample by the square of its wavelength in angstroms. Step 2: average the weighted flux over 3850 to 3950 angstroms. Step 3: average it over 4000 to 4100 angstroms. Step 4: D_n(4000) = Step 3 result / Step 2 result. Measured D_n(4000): 1.4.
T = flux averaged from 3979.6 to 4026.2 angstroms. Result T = 13.8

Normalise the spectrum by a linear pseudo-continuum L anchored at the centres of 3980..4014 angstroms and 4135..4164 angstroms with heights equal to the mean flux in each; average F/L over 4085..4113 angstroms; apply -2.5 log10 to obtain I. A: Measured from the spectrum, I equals 0.122 mag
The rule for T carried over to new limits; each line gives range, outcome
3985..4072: 14.2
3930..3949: 9.53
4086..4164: 13.4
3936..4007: 11.3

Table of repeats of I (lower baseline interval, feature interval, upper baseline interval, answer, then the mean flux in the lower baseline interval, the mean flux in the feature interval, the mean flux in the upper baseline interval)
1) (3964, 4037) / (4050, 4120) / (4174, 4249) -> 0.004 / 12.6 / 13.2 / 14.2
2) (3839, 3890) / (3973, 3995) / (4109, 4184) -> 0.042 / 11.1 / 11.8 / 13.7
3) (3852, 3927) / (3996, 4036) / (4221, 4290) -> -0.149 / 11.5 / 14.3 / 14.4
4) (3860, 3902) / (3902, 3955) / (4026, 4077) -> 0.087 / 11.1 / 11.1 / 14.2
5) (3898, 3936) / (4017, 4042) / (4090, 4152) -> -0.194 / 10.9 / 14.6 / 13.2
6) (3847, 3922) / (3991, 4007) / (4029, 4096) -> -0.050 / 11.5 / 13.7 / 14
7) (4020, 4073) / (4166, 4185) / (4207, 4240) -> 0.075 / 14.4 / 13.5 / 14.4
